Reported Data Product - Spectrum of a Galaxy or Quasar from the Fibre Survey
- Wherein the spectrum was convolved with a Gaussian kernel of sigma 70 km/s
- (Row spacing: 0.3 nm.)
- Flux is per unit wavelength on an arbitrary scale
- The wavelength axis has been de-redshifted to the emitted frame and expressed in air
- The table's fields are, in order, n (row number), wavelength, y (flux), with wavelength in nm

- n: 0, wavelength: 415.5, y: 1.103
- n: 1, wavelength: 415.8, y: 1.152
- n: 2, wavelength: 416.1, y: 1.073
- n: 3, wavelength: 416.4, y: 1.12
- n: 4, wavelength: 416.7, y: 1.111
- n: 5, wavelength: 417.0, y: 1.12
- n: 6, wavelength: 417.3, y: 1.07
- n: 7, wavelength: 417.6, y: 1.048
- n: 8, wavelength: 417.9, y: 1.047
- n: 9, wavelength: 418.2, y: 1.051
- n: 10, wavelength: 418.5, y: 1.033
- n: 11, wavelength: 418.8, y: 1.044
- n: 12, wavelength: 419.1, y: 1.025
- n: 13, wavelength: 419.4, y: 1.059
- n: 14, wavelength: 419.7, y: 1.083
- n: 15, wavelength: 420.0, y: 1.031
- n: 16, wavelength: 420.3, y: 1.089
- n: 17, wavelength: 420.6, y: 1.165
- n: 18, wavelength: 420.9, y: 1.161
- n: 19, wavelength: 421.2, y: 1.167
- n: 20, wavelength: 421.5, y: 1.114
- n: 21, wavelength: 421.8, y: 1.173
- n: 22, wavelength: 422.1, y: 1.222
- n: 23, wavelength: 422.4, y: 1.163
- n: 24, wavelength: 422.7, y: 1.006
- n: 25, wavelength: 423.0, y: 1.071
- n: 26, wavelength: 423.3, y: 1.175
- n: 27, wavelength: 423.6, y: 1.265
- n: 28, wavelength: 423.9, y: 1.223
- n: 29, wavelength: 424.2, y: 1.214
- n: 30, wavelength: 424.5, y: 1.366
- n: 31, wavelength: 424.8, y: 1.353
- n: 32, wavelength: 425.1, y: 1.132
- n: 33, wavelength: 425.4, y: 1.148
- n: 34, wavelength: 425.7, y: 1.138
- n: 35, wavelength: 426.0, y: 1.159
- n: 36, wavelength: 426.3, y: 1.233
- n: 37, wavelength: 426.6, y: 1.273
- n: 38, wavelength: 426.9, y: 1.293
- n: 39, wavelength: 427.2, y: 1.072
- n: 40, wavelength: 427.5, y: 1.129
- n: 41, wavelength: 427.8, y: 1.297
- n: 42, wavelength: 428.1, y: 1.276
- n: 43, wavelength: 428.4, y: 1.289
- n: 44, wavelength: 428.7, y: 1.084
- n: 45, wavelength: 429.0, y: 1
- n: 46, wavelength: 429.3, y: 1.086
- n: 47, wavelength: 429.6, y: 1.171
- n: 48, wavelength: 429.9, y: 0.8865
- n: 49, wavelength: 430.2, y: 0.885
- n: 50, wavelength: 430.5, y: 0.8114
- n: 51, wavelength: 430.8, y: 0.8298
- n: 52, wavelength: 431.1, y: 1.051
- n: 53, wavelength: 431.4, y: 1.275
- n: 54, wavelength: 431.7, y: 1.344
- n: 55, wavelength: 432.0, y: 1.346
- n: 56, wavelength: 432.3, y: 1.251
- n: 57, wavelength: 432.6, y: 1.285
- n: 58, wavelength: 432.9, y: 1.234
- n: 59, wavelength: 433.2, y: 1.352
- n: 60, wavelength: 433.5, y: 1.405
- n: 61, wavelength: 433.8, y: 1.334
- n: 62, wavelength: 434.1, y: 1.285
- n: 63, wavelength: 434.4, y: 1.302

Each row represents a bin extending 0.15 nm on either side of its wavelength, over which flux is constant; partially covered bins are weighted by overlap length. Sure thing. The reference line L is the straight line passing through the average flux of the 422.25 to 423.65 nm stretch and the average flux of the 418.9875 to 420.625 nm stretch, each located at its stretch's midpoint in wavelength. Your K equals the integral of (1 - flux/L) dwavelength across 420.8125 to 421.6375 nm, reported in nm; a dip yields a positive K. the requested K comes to -0.04 nm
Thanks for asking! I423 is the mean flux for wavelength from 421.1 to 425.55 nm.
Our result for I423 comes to 1.19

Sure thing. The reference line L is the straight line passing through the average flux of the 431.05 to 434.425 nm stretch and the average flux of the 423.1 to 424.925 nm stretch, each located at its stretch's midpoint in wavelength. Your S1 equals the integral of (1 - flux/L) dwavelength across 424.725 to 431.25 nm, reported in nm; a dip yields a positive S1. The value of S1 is 0.82 nm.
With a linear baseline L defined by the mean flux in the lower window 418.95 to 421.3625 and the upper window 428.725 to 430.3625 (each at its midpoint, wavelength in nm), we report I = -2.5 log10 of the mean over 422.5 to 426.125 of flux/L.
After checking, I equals -0.12 mag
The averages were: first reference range 1.1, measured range 1.19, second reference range 1.01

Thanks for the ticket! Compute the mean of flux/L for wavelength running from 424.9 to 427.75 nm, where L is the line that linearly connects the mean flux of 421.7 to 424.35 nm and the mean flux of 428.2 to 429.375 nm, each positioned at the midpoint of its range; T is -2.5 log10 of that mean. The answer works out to -0.04 mag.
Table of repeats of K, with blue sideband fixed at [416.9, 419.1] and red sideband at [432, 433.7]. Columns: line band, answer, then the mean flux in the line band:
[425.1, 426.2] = 0.03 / 1.15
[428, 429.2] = 0.08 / 1.15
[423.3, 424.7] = -0.12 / 1.26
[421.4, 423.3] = 0.00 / 1.13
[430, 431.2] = 0.36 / 0.887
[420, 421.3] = -0.04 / 1.13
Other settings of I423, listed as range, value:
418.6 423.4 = 1.11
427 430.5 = 1.1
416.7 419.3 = 1.06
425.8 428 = 1.21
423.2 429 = 1.21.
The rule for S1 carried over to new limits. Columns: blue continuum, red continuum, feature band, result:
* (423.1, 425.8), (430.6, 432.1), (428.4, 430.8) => 0.35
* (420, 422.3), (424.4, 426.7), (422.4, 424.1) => 0.05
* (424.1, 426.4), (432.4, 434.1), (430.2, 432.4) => 0.31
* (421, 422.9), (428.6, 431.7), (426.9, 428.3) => -0.20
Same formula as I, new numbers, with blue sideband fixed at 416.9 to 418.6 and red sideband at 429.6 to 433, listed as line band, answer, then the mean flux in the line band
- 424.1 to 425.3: -0.16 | 1.26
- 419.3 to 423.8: -0.06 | 1.13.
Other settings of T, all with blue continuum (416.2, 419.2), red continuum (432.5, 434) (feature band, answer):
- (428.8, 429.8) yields 0.17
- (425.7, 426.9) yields -0.01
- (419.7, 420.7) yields 0.02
